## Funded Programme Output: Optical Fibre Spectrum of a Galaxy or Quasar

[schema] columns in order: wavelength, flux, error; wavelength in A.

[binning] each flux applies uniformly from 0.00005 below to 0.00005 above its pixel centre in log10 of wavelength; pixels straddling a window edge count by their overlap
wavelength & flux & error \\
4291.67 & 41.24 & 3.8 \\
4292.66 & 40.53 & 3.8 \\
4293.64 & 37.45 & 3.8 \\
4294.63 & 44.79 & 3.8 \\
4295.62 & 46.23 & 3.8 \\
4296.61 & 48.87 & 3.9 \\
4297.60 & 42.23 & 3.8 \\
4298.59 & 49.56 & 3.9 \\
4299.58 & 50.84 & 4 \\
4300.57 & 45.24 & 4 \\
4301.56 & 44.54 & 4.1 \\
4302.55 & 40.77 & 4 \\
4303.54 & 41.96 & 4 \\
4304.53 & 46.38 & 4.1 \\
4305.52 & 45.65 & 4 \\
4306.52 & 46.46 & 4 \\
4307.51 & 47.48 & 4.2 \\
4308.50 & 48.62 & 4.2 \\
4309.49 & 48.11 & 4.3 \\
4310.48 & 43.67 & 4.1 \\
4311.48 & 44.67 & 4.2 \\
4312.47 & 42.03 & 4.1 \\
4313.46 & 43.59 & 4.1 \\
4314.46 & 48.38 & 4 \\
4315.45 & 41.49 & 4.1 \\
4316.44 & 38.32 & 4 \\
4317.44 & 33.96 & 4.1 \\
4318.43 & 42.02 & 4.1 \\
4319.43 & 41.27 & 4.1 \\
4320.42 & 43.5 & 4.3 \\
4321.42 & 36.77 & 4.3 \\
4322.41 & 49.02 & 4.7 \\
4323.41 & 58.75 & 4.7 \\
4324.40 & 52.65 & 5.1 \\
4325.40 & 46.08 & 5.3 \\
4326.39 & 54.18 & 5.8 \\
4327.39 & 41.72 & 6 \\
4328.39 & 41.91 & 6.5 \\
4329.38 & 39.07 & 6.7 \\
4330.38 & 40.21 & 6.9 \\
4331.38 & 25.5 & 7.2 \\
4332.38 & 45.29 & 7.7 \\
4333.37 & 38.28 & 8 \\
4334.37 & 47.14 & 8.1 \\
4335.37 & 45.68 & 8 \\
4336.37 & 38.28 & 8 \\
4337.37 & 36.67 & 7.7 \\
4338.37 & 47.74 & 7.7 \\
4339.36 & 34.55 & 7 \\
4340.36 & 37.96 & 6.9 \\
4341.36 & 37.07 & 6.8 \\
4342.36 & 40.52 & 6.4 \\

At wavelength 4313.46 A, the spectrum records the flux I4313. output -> 43.59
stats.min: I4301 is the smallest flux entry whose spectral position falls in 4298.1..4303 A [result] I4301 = 40.77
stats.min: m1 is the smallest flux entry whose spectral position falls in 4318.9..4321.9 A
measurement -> 36.77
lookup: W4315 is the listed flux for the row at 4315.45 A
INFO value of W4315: 41.49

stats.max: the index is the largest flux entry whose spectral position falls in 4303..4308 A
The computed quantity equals 47.48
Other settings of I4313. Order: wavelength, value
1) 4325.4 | 46.08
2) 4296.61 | 48.87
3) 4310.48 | 43.67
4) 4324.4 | 52.65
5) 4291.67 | 41.24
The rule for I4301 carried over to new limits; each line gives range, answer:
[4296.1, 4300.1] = 42.23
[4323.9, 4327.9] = 41.72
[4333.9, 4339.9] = 34.55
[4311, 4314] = 42.03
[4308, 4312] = 43.67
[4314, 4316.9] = 38.32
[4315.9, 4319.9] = 33.96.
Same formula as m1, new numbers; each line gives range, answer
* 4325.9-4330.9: 39.07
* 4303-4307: 41.96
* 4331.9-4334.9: 38.28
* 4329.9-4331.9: 25.5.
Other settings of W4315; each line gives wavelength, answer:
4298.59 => 49.56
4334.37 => 47.14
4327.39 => 41.72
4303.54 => 41.96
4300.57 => 45.24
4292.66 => 40.53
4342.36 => 40.52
